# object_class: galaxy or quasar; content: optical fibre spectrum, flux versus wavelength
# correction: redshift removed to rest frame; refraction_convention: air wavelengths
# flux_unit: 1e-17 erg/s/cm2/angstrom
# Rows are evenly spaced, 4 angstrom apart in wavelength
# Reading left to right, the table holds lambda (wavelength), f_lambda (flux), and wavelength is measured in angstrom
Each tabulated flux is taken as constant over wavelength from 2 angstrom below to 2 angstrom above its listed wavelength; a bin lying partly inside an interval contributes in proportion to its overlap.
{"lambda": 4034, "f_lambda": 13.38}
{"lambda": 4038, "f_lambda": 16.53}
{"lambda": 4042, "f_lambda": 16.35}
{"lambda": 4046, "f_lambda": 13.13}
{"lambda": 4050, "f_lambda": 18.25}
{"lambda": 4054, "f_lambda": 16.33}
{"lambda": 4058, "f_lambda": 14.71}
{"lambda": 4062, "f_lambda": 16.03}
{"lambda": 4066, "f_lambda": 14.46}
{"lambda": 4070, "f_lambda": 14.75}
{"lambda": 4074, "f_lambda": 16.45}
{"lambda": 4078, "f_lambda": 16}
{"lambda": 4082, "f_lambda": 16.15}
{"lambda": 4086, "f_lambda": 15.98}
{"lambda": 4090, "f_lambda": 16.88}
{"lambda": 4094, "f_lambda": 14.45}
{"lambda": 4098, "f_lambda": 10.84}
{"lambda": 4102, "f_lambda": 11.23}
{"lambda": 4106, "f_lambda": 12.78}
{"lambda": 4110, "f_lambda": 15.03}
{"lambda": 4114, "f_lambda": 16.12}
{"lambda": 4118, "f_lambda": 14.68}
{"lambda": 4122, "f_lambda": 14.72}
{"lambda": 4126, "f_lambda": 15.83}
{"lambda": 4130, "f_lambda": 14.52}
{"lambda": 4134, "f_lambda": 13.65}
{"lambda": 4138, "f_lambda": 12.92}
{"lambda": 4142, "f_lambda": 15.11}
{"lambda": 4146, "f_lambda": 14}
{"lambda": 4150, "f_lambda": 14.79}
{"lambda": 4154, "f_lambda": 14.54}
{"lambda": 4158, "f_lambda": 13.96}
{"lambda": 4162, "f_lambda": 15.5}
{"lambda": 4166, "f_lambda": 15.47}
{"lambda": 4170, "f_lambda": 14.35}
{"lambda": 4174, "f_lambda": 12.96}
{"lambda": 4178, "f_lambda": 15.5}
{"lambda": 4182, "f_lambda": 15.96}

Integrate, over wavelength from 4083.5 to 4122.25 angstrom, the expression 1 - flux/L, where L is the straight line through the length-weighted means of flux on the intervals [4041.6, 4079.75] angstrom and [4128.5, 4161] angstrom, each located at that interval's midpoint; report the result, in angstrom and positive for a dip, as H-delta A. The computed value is 1.7 angstrom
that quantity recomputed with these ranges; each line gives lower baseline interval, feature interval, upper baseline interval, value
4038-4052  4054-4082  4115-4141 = 0.1 angstrom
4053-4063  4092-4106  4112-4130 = 2.8 angstrom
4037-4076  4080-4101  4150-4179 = 0.9 angstrom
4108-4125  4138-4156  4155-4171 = 0.6 angstrom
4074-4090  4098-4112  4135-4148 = 2.4 angstrom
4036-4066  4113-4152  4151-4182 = 1.1 angstrom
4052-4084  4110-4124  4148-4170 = 0.0 angstrom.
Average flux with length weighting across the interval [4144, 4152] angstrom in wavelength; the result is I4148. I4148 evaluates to 14.4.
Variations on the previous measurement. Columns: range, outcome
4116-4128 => 15.1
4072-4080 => 16.2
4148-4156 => 14.7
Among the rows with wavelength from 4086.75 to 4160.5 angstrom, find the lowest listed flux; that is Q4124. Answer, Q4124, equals 10.84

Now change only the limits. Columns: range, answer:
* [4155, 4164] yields 13.96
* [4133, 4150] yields 12.92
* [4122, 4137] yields 13.65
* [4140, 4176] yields 12.96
